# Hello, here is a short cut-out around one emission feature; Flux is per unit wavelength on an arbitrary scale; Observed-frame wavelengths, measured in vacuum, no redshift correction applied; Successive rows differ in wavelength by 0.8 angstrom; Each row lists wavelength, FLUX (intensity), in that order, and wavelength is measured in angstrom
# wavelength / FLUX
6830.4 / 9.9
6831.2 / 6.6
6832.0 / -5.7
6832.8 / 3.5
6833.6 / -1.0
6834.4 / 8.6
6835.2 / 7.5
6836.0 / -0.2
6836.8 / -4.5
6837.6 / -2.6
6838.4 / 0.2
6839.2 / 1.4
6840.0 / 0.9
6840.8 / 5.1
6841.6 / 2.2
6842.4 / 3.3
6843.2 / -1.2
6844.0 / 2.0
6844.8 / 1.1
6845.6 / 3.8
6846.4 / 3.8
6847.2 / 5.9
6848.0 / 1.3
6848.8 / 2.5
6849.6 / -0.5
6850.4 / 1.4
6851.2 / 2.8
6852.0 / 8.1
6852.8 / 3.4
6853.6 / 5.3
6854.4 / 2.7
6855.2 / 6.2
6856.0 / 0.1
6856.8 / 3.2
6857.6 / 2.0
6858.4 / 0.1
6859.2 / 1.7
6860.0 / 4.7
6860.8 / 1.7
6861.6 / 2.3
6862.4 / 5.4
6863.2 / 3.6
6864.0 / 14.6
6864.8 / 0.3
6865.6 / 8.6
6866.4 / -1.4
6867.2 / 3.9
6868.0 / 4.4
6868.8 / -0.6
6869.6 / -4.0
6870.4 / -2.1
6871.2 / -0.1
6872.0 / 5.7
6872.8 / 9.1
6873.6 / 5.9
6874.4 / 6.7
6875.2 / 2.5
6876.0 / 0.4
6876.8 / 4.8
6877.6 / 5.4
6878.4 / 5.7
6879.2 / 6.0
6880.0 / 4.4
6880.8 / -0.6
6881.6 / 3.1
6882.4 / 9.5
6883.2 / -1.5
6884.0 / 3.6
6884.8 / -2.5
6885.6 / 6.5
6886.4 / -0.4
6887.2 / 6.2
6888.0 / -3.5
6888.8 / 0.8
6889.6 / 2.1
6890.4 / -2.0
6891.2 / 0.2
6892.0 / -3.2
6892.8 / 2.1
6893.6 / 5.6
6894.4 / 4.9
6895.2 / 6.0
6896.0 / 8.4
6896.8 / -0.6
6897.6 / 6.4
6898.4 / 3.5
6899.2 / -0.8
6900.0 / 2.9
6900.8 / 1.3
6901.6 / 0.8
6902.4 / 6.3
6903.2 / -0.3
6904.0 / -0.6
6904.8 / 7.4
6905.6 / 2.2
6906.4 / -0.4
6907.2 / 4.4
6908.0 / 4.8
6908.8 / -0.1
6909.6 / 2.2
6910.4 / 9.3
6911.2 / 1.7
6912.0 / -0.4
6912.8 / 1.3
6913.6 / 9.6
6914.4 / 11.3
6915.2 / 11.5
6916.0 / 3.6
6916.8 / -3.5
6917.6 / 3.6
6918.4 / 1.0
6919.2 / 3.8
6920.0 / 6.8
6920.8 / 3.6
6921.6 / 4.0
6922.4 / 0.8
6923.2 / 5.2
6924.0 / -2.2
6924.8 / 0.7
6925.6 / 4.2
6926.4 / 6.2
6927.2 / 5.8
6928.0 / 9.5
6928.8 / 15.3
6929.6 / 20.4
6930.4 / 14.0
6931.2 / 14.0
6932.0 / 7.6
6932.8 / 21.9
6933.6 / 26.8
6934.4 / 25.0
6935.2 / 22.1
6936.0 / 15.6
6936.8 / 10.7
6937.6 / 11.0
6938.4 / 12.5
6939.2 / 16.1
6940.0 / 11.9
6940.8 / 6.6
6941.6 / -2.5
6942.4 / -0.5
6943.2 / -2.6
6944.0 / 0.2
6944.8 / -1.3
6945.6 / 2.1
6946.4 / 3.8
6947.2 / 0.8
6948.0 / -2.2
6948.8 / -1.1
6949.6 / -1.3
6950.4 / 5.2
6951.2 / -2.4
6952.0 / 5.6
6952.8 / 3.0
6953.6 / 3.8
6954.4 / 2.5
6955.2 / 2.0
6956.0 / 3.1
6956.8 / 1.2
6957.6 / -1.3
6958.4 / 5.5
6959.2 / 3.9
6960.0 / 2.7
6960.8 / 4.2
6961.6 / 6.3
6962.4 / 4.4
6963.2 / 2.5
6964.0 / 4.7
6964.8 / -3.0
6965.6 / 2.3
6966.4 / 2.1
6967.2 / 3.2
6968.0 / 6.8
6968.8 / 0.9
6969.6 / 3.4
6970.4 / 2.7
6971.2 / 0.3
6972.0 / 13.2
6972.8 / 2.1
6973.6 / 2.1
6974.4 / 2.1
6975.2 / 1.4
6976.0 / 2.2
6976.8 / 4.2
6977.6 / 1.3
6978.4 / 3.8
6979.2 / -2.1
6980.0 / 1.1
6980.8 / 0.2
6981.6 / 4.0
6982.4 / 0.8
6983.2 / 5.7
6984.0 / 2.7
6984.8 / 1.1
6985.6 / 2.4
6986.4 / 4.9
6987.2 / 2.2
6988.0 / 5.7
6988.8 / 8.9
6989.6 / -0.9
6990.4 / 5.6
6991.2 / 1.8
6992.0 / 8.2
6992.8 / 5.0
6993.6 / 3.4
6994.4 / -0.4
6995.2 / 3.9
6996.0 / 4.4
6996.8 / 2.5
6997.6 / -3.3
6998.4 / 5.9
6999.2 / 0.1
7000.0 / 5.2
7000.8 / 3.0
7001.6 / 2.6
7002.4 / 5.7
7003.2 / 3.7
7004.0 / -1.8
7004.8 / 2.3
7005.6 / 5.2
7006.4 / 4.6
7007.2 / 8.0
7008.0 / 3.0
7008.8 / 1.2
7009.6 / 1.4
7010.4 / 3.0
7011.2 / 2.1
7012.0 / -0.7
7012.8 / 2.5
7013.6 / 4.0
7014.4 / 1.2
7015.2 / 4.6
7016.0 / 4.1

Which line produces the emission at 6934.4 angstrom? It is [O II] 3727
